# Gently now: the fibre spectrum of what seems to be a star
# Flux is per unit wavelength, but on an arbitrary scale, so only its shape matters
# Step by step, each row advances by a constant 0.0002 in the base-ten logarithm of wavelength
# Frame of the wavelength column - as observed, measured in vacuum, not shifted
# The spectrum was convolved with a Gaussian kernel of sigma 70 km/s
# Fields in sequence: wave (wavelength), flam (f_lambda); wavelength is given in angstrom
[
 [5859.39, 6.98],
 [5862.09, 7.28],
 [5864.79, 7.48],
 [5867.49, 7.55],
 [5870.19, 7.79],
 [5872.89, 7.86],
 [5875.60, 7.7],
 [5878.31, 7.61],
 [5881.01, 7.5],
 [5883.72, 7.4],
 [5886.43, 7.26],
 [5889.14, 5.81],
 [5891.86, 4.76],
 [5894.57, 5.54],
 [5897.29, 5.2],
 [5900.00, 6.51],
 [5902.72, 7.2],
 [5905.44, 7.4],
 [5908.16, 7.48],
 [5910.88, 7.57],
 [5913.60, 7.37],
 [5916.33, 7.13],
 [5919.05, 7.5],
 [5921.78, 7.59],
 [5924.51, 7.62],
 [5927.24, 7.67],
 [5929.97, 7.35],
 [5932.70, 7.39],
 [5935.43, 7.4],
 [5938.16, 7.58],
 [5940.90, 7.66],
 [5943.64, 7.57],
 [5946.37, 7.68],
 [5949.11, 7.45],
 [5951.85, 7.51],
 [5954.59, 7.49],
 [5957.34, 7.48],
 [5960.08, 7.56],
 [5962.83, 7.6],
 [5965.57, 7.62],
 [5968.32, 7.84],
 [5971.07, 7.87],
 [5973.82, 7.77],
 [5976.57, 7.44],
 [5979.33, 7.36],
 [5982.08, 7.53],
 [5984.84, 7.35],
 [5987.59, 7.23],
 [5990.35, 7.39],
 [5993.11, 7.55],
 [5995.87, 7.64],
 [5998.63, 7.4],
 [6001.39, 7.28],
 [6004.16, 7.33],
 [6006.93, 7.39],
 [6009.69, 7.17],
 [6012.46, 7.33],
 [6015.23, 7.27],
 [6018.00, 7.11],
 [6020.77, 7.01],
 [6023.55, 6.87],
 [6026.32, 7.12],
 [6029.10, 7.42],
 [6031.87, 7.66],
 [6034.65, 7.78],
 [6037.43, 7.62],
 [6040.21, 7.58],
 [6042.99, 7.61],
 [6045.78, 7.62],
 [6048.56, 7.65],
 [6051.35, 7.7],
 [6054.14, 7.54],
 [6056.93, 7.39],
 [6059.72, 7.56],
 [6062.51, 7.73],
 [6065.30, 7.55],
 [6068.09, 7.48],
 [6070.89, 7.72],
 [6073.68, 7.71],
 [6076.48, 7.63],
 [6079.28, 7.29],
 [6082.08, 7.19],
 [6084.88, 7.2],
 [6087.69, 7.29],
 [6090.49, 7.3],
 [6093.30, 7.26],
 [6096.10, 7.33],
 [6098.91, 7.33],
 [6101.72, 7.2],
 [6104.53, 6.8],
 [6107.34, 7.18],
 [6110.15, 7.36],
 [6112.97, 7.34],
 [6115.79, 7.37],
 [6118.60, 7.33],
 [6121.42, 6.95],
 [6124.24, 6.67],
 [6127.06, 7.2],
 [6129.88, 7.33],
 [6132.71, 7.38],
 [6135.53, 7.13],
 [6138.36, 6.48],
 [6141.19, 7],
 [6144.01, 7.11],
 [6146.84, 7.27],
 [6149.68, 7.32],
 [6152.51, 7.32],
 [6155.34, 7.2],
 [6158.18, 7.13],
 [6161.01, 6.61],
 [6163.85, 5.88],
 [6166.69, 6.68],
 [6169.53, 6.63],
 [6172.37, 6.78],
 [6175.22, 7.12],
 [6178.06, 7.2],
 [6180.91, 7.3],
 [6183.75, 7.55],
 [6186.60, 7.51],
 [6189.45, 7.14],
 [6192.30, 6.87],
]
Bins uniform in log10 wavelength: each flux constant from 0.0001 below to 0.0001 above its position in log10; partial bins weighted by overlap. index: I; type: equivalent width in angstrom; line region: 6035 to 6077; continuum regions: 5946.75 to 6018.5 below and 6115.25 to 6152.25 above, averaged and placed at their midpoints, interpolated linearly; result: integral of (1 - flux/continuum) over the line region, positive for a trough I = -1.8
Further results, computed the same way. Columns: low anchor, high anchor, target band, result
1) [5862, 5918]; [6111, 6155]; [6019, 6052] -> -1.7 angstrom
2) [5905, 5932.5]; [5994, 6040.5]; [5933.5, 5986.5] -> -1.0 angstrom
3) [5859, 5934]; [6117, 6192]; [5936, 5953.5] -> -1.1 angstrom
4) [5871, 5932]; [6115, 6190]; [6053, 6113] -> -2.8 angstrom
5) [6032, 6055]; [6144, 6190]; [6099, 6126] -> 0.6 angstrom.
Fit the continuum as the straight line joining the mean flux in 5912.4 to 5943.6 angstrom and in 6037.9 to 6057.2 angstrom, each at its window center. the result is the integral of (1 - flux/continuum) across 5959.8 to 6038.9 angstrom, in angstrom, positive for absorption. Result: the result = 1.2 angstrom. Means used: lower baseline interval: 7.48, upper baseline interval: 7.59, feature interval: 7.43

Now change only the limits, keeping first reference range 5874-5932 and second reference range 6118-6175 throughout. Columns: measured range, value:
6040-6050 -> -0.90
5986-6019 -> -1.64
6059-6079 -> -1.80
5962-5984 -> -1.95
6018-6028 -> -0.05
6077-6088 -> -0.46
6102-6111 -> -0.17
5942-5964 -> -1.69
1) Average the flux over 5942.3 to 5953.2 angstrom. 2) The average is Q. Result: 7.56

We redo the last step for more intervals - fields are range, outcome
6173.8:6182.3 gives 7.21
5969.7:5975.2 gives 7.82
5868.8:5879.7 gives 7.74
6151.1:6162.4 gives 7.07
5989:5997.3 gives 7.53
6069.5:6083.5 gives 7.51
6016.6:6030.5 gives 7.11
